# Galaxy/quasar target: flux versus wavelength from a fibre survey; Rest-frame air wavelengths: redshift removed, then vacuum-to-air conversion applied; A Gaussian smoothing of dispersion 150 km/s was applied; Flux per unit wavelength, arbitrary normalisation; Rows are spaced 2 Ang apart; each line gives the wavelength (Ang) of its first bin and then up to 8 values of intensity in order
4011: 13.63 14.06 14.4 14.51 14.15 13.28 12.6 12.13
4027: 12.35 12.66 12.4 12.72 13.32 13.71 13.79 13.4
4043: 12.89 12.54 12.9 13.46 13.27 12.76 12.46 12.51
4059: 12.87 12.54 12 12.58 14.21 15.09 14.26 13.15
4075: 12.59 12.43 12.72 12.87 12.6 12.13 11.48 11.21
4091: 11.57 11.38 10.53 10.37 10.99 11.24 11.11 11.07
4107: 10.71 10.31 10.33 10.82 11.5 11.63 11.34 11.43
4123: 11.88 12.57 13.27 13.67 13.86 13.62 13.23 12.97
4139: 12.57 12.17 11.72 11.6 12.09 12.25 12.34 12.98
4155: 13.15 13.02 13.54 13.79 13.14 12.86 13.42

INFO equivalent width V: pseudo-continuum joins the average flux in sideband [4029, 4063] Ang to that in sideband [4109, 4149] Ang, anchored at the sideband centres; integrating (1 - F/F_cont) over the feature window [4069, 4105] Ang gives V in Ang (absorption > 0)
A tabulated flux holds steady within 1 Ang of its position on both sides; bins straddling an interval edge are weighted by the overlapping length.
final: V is 1.67 Ang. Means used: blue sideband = 12.9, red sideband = 12.2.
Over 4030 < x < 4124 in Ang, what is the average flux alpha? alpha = 12.2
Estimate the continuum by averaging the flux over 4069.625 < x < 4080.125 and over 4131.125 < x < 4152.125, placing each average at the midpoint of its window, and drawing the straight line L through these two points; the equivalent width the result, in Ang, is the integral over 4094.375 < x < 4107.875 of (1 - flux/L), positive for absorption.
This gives 2.1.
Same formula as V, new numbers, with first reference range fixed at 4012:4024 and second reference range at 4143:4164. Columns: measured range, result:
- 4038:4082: 1.4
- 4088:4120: 5.2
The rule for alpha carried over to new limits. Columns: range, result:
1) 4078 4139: 11.8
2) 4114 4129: 12.1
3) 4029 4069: 13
